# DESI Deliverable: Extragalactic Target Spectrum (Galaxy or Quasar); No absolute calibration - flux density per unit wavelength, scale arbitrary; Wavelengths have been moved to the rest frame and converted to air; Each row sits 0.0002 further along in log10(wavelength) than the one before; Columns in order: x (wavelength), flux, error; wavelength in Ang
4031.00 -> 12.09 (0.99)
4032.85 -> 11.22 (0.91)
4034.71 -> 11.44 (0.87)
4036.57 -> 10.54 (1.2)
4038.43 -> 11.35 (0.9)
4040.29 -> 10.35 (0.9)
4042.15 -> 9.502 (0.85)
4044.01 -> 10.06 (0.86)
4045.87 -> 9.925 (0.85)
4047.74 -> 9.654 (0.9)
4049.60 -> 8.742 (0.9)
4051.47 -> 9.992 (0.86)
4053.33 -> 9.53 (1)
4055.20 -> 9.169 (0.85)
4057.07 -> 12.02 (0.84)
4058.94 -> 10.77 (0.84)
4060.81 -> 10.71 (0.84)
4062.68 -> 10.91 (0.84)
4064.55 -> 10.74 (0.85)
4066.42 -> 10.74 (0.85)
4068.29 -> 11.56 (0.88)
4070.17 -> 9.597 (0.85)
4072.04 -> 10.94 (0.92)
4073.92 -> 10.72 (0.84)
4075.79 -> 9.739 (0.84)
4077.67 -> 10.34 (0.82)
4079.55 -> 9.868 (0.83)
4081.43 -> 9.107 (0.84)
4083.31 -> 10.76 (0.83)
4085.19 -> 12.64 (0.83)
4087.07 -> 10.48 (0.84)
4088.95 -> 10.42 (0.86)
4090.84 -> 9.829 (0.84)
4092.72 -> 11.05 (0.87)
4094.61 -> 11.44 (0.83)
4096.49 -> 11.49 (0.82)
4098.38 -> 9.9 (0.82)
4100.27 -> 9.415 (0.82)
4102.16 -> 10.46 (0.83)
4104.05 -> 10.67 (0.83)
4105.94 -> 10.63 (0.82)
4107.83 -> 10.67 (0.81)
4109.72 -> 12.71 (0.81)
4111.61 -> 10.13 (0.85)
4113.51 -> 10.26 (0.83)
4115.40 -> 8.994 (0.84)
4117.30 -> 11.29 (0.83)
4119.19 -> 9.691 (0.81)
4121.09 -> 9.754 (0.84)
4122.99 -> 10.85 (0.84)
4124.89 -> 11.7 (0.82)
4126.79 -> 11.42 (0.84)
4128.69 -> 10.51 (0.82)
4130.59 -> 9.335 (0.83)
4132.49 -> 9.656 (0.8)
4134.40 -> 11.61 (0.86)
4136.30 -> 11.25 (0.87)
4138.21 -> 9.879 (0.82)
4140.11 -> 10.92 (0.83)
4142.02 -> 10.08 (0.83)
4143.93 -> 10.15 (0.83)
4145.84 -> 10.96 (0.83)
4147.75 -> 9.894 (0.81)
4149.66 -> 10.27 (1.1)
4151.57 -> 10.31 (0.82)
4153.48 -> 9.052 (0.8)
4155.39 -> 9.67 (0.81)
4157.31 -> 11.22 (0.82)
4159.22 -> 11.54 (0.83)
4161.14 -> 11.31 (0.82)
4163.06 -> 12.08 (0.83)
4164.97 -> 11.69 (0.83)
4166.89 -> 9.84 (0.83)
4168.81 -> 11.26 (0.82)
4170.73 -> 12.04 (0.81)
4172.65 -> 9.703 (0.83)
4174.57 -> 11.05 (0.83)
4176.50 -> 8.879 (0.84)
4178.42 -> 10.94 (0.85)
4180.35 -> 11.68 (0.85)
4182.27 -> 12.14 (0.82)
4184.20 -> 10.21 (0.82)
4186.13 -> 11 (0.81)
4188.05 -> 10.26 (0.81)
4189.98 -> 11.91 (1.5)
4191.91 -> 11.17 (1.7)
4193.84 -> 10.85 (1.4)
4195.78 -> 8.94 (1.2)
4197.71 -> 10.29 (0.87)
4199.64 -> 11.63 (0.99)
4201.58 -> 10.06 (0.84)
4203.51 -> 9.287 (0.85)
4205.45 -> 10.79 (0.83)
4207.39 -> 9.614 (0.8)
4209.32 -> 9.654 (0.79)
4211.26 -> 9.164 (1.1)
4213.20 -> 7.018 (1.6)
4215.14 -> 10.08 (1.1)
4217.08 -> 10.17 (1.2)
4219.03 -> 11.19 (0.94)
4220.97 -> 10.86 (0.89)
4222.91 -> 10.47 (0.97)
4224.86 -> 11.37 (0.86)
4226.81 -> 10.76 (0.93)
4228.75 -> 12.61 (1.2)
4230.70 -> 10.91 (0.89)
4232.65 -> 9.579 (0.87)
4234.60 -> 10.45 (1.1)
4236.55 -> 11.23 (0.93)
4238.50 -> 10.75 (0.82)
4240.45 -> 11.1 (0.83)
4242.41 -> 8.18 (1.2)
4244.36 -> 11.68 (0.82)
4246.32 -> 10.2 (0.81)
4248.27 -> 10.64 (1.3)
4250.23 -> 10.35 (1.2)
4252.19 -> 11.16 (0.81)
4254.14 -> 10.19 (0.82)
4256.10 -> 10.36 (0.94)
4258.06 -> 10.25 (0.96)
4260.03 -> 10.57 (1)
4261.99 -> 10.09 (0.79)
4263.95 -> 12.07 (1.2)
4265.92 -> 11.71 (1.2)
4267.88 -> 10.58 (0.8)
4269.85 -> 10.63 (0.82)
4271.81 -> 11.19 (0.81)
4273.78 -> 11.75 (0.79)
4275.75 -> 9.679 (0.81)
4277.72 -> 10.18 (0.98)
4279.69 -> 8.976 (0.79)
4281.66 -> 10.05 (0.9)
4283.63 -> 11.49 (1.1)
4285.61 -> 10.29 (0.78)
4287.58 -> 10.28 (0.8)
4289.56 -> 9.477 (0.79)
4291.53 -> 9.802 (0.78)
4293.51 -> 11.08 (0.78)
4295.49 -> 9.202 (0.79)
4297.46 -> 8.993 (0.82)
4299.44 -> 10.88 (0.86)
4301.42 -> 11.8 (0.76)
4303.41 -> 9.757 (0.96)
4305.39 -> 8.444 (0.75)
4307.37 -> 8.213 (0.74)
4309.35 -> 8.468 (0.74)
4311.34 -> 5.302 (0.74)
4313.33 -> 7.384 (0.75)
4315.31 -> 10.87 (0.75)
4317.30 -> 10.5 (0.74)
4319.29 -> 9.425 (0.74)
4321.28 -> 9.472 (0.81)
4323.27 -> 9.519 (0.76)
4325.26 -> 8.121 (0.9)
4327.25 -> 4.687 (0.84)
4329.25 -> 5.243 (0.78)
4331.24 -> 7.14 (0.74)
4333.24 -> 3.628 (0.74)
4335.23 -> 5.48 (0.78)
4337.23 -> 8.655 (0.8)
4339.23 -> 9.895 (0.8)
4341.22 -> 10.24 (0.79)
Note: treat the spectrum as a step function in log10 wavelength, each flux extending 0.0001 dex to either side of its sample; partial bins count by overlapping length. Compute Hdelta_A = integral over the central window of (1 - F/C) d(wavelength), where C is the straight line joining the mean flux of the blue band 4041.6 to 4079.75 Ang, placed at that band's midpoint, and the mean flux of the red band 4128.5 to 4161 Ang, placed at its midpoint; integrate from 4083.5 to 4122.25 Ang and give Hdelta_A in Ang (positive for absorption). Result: -1.02 Ang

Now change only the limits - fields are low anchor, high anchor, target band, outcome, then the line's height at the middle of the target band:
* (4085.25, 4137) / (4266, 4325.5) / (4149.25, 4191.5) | -2.0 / 10.3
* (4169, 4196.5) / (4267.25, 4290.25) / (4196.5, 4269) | 0.8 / 10.6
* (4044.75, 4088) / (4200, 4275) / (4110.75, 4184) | -1.2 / 10.4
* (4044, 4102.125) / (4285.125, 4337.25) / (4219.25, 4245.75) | -4.6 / 9.18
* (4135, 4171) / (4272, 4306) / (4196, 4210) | 0.5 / 10.5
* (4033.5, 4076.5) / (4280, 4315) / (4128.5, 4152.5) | -0.7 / 10.1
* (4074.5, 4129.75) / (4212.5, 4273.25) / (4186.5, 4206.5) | 0.1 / 10.6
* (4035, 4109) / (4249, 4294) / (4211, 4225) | 0.7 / 10.5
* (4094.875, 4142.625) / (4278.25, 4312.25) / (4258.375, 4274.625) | -2.2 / 9.73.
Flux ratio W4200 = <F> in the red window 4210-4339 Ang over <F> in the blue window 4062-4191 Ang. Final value 0.91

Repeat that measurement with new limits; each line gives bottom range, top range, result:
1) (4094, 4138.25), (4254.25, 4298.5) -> 0.98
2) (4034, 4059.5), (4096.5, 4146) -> 1.03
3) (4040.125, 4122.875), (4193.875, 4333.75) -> 0.95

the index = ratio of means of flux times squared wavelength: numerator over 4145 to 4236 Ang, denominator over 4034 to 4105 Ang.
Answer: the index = 1.1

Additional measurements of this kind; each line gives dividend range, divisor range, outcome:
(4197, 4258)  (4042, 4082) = 1.10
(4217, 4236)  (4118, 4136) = 1.08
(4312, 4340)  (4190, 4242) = 0.79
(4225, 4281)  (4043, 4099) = 1.11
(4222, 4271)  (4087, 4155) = 1.09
